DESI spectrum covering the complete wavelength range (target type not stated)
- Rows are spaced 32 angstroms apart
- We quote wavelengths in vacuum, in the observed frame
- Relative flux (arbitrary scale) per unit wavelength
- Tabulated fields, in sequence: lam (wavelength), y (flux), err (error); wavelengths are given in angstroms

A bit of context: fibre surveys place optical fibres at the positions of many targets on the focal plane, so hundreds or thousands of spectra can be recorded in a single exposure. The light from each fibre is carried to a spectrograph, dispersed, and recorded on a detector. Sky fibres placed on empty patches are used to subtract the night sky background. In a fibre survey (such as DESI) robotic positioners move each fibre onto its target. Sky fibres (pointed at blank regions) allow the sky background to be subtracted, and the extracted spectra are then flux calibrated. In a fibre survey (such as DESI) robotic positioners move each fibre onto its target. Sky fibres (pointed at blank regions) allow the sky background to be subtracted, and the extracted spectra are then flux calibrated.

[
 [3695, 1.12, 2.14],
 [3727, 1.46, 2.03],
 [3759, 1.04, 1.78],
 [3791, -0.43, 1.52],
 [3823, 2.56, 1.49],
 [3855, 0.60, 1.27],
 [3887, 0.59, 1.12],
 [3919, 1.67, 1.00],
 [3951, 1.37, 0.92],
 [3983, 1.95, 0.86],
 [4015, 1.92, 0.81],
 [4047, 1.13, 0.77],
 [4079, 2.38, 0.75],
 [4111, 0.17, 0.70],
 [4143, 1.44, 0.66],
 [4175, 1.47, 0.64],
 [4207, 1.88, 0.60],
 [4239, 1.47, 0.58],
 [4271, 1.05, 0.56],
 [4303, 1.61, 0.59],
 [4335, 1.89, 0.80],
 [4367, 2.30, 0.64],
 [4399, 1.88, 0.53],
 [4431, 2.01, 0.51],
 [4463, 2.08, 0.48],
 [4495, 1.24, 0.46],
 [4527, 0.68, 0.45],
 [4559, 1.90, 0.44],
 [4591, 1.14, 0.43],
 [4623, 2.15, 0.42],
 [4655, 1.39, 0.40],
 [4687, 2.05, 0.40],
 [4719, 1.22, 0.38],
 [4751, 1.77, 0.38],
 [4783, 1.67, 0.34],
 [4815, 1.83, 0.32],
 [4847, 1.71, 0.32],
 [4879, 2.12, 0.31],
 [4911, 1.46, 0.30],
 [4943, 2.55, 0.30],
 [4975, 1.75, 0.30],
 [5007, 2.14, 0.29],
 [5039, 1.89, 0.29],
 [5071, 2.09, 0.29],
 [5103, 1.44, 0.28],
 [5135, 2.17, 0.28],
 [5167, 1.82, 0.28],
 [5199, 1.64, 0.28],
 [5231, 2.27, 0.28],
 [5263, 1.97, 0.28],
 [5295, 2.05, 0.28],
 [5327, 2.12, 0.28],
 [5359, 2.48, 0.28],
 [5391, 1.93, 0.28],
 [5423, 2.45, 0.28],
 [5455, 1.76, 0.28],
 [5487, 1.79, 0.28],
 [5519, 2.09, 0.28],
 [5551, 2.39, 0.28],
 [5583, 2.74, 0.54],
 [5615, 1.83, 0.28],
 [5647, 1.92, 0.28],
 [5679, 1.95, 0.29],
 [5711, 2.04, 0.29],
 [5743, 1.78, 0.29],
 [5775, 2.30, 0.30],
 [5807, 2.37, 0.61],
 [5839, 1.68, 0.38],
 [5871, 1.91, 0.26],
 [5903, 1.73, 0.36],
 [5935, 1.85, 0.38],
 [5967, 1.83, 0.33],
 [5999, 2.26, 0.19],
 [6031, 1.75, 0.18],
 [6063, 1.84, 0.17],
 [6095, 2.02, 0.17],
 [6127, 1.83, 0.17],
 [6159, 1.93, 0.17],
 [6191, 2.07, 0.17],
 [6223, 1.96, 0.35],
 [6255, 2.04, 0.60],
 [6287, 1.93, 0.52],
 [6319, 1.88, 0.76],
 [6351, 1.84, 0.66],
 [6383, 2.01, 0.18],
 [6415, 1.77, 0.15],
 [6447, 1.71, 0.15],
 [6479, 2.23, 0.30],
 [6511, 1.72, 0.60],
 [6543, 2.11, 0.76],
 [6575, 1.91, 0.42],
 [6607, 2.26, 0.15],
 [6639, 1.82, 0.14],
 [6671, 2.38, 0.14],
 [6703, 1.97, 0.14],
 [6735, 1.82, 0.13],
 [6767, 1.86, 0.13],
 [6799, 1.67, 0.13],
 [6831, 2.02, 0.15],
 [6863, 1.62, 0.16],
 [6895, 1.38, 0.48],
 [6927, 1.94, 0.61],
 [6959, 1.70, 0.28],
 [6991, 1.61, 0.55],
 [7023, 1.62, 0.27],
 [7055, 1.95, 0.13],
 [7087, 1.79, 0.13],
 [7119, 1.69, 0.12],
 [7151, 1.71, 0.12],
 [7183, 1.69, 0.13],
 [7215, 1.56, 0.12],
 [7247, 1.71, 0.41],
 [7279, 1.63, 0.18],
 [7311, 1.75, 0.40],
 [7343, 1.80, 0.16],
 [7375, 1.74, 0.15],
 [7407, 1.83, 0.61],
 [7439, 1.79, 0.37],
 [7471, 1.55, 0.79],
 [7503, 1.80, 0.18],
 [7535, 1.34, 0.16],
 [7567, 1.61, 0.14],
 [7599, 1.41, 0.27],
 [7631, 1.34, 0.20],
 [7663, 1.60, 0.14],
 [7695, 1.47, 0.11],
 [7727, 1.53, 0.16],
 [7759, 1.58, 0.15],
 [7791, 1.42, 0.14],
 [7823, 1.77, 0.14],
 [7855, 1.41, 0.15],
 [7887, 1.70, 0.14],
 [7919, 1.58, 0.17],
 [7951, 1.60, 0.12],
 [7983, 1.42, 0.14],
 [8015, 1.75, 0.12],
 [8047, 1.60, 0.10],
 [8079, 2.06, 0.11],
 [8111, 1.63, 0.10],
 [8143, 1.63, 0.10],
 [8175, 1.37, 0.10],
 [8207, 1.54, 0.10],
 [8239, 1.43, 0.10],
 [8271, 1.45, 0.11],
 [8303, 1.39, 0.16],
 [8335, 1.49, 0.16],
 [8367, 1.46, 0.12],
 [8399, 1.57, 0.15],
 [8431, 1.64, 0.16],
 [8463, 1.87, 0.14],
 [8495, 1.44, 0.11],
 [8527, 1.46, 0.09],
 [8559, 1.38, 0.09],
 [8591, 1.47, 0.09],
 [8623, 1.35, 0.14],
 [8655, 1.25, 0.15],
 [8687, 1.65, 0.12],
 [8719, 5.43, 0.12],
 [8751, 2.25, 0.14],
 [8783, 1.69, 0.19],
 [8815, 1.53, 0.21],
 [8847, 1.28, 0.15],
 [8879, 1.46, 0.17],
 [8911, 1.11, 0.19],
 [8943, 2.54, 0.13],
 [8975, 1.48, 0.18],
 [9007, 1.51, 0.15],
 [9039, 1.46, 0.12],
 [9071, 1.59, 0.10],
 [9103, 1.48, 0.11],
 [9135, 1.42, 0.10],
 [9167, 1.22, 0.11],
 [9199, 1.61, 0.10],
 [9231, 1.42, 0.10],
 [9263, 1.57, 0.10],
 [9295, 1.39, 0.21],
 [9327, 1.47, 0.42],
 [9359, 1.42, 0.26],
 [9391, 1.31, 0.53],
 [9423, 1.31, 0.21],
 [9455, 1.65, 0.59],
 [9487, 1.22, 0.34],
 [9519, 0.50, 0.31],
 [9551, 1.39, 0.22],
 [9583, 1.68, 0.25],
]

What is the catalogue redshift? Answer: 0.33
